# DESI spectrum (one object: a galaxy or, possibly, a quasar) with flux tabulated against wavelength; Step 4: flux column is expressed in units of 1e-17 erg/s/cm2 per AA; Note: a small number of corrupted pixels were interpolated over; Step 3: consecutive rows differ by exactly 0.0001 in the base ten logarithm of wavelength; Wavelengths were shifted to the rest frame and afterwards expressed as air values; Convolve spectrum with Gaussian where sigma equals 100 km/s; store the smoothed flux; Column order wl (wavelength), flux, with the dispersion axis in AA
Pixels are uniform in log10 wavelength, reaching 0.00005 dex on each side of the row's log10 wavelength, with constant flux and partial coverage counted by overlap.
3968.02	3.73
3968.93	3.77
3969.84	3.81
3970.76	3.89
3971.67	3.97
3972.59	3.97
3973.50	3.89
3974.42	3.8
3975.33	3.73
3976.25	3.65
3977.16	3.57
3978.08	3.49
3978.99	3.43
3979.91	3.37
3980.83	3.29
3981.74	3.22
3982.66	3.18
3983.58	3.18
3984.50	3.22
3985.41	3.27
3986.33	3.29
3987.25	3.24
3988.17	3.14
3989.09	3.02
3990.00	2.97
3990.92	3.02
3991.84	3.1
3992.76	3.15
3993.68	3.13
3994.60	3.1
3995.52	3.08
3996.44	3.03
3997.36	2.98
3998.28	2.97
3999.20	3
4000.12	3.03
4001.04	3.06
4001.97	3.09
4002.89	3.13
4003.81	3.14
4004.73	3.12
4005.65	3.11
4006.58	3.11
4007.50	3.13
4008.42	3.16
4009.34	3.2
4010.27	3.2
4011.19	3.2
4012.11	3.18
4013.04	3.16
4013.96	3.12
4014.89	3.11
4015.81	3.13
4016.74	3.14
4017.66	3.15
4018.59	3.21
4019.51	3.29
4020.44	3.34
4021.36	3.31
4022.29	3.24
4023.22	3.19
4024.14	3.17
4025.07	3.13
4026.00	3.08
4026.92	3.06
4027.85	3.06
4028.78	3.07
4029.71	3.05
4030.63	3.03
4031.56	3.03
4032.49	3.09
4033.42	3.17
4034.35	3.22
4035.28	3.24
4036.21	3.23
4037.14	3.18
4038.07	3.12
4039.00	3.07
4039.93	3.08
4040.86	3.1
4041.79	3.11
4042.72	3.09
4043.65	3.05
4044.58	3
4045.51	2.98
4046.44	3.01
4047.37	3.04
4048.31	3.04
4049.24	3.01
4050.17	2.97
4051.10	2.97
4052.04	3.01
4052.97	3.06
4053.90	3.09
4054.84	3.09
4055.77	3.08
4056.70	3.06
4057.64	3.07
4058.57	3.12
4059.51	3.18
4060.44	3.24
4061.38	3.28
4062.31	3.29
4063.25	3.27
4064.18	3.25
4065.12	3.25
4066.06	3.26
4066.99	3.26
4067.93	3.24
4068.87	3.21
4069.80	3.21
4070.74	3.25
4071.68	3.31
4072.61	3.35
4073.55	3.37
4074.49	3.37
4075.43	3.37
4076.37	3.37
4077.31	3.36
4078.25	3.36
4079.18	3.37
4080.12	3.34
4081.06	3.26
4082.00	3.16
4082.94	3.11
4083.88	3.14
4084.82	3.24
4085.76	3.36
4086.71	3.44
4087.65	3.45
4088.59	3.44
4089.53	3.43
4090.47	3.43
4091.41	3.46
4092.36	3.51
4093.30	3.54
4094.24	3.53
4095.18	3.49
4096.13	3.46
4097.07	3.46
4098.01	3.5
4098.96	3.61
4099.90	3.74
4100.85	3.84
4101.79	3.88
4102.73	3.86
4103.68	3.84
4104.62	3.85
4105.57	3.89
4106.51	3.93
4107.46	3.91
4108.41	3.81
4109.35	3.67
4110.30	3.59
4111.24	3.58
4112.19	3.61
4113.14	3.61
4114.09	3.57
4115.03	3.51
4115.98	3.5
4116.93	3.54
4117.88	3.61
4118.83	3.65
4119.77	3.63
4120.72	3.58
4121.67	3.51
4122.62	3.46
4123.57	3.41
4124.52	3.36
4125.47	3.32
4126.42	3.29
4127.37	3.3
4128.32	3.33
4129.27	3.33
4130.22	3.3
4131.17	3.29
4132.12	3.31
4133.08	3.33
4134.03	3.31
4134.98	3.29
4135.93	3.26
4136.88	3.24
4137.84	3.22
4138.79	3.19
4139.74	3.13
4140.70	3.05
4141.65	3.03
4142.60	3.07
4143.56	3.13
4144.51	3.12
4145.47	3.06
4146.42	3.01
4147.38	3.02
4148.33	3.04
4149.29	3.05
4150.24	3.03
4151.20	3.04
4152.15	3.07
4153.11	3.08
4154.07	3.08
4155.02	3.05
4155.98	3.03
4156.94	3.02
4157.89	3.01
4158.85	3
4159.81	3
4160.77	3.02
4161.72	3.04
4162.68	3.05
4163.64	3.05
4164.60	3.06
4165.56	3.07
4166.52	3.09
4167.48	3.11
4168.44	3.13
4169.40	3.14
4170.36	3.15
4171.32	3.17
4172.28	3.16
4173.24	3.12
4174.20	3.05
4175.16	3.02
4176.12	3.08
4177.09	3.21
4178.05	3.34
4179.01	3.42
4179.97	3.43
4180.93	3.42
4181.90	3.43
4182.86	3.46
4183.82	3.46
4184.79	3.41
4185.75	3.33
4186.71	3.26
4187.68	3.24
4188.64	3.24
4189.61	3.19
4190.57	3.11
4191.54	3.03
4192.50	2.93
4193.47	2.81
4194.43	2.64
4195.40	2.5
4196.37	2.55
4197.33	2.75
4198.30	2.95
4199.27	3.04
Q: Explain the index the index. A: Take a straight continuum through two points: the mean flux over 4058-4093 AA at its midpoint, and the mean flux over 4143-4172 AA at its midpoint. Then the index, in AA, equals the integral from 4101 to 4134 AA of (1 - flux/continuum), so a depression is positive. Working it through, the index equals -3.93 AA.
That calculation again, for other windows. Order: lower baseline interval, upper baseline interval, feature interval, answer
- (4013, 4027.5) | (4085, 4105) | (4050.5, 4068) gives 1.16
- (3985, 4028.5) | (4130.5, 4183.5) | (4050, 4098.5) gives -2.29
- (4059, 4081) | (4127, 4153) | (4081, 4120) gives -3.96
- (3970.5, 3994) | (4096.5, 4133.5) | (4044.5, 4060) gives 1.95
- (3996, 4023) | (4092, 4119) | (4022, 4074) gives 3.27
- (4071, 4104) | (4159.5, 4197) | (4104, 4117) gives -1.25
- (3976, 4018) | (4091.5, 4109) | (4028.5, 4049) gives 1.76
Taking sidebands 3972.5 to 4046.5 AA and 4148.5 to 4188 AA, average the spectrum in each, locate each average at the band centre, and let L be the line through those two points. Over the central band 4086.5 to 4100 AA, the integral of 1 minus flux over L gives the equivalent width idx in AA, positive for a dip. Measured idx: -1.4 AA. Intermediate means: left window 3.18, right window 3.15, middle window 3.5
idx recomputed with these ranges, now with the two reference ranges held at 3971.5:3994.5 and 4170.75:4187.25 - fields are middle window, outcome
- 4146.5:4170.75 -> 1.7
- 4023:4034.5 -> 0.8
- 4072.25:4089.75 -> -0.1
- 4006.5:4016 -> 0.5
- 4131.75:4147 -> 0.6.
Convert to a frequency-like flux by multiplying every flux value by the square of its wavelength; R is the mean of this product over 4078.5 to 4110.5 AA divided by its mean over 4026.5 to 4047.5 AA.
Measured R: 1.18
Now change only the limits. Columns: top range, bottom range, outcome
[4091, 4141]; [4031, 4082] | 1.14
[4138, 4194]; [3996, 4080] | 1.06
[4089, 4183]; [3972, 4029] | 1.11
